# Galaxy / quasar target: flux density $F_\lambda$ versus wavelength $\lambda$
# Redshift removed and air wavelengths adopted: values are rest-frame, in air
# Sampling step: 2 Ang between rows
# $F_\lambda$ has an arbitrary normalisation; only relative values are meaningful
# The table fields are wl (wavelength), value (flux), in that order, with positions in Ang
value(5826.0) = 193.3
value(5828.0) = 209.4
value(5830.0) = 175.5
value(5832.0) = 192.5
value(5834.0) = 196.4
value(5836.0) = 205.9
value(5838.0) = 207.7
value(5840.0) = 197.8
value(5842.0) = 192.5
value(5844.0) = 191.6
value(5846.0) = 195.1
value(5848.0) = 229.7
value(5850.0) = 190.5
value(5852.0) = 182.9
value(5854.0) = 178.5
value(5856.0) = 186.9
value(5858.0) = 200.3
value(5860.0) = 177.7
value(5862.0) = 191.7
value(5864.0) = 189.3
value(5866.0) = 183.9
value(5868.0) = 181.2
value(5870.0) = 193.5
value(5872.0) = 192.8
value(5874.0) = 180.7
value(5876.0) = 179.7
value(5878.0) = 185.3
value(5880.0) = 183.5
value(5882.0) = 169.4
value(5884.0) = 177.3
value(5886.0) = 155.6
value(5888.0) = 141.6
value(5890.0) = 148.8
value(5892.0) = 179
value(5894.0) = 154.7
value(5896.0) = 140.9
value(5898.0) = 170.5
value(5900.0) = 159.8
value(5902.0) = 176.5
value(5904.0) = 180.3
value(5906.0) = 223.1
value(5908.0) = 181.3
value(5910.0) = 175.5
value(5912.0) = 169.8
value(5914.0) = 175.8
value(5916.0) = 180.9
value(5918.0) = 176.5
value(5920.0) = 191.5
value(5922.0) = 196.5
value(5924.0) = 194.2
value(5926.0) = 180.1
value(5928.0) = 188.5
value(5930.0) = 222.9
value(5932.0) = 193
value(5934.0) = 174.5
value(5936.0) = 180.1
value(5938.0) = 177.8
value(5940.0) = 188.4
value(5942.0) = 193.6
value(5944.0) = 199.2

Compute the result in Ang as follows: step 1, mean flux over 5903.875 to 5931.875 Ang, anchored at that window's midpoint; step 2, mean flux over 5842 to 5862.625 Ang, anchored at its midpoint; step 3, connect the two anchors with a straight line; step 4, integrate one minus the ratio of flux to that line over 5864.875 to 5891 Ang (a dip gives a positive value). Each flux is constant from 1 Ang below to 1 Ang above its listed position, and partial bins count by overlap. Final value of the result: 2.2 Ang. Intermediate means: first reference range 193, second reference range 189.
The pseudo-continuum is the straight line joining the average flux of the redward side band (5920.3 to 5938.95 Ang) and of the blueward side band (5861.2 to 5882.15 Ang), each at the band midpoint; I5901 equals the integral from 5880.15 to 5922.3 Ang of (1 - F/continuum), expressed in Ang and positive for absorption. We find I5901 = 3.4 Ang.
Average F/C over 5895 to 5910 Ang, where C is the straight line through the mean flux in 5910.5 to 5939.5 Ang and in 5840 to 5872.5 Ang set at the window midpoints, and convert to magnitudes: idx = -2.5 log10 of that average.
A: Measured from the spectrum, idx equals 0.07 mag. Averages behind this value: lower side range 191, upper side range 186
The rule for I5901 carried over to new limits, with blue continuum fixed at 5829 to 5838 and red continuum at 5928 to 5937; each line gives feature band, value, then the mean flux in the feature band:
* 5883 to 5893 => 1.7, 160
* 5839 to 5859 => -0.1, 195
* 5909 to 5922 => 0.9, 180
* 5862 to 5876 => 0.5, 187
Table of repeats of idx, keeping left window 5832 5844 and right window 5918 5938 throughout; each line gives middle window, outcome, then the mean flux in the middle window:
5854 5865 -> 0.05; 188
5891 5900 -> 0.20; 161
